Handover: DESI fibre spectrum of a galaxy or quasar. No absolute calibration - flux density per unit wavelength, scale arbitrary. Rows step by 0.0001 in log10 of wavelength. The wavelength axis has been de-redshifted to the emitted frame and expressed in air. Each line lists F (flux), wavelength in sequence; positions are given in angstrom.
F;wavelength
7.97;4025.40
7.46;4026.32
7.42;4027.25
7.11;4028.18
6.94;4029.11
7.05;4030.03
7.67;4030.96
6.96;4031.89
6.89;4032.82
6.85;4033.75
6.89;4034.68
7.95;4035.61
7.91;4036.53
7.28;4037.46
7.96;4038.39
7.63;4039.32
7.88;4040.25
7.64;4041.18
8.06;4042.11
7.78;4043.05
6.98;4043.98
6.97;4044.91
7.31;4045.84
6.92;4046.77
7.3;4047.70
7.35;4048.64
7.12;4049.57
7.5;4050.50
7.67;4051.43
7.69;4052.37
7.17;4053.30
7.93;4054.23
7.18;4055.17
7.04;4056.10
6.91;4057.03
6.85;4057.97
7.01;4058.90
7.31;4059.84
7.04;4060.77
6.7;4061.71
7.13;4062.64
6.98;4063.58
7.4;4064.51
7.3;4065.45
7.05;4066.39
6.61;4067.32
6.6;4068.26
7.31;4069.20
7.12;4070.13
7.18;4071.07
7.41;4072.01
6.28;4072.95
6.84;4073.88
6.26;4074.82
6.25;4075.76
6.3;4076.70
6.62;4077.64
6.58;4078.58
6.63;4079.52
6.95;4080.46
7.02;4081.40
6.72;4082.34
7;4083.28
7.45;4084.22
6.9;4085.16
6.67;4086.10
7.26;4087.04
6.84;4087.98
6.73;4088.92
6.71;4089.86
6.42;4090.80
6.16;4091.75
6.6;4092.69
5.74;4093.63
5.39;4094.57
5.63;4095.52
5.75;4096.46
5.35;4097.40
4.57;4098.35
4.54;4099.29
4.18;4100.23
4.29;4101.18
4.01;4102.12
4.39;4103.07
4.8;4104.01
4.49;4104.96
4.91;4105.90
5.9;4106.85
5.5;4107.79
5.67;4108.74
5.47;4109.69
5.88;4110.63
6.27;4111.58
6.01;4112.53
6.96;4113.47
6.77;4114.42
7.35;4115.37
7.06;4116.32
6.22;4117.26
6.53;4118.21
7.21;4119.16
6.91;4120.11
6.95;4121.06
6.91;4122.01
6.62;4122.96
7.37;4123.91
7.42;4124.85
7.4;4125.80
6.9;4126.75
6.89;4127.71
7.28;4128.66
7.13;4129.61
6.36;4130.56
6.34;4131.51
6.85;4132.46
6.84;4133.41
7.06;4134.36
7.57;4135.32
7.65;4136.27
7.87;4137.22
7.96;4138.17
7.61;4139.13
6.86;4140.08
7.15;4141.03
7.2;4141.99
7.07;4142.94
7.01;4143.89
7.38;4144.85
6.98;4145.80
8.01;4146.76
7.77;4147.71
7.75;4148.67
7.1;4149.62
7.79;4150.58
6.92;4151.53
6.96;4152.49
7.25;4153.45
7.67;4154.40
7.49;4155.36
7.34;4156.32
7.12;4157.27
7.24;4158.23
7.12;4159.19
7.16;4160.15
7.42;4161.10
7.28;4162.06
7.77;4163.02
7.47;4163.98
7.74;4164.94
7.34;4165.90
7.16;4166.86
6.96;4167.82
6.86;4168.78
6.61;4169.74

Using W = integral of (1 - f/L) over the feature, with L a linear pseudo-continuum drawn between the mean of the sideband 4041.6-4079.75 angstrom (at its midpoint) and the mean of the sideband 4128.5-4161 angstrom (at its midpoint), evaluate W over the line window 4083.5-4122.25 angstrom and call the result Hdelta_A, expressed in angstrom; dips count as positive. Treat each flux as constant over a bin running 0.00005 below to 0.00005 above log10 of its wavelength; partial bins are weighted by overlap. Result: 6.4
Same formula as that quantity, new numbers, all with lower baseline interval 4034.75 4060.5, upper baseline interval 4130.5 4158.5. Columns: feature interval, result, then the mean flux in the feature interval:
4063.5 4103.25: 5.6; 6.33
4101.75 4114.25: 3.2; 5.45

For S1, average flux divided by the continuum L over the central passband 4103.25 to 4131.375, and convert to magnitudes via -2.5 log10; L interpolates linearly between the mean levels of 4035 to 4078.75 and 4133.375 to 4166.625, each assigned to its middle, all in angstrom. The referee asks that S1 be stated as 0.14 mag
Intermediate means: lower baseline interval 7.18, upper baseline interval 7.37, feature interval 6.43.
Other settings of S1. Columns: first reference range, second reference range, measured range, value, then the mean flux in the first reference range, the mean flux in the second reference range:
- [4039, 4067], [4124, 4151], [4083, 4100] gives 0.18 mag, 7.29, 7.26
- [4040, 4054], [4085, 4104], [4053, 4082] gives -0.04 mag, 7.42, 5.67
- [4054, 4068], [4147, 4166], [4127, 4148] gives 0.02 mag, 7.07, 7.39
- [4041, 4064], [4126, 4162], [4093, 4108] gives 0.41 mag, 7.26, 7.25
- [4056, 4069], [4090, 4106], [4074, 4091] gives -0.14 mag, 7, 5.17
